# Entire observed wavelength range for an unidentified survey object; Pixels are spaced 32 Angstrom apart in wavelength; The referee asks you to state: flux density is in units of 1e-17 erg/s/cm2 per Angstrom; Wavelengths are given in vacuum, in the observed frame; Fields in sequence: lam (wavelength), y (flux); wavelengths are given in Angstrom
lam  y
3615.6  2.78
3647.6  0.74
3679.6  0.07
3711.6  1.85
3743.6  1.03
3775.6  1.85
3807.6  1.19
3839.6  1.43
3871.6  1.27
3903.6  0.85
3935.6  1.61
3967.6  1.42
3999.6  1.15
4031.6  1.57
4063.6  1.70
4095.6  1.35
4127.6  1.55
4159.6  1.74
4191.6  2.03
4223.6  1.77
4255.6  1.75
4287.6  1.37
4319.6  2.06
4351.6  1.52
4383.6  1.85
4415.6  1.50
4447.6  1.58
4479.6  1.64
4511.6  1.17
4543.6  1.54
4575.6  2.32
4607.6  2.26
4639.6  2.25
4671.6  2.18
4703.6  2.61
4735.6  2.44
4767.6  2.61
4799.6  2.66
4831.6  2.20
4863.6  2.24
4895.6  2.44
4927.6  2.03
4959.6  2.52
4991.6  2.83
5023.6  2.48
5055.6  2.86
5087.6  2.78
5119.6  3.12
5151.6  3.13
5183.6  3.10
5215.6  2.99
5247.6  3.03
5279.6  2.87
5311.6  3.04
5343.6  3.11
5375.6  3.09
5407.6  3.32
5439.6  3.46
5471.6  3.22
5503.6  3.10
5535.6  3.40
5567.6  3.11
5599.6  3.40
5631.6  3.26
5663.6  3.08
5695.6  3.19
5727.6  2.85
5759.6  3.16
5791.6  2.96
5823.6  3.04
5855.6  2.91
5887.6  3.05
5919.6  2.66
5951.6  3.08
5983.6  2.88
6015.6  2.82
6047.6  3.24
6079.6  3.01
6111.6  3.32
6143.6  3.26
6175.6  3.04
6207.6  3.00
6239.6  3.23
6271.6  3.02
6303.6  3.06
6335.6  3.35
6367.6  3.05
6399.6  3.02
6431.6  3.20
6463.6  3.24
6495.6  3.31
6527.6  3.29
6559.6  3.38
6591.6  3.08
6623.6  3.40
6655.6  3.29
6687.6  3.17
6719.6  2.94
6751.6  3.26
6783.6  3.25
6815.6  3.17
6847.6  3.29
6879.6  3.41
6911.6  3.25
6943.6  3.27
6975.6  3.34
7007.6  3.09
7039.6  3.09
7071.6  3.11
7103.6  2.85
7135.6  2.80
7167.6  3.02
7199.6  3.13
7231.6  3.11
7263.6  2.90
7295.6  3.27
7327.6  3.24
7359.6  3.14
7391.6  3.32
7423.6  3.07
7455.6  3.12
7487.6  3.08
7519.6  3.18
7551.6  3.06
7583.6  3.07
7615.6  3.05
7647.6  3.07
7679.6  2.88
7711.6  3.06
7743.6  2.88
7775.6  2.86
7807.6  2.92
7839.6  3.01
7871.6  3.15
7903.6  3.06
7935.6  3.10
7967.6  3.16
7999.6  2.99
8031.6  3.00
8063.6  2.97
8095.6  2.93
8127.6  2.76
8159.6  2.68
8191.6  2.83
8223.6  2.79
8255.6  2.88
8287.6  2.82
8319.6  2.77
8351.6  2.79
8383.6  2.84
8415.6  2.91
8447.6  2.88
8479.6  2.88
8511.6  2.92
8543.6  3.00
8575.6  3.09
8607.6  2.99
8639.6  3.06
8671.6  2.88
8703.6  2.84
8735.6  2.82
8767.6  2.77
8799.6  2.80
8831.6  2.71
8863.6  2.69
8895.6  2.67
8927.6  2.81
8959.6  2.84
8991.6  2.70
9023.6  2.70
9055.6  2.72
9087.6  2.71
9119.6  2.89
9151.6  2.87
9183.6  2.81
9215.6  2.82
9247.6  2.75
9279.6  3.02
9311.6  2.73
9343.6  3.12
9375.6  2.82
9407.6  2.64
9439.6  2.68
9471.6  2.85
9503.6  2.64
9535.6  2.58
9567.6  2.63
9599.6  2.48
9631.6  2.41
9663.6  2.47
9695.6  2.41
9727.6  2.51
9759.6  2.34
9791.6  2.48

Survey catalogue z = 0.14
